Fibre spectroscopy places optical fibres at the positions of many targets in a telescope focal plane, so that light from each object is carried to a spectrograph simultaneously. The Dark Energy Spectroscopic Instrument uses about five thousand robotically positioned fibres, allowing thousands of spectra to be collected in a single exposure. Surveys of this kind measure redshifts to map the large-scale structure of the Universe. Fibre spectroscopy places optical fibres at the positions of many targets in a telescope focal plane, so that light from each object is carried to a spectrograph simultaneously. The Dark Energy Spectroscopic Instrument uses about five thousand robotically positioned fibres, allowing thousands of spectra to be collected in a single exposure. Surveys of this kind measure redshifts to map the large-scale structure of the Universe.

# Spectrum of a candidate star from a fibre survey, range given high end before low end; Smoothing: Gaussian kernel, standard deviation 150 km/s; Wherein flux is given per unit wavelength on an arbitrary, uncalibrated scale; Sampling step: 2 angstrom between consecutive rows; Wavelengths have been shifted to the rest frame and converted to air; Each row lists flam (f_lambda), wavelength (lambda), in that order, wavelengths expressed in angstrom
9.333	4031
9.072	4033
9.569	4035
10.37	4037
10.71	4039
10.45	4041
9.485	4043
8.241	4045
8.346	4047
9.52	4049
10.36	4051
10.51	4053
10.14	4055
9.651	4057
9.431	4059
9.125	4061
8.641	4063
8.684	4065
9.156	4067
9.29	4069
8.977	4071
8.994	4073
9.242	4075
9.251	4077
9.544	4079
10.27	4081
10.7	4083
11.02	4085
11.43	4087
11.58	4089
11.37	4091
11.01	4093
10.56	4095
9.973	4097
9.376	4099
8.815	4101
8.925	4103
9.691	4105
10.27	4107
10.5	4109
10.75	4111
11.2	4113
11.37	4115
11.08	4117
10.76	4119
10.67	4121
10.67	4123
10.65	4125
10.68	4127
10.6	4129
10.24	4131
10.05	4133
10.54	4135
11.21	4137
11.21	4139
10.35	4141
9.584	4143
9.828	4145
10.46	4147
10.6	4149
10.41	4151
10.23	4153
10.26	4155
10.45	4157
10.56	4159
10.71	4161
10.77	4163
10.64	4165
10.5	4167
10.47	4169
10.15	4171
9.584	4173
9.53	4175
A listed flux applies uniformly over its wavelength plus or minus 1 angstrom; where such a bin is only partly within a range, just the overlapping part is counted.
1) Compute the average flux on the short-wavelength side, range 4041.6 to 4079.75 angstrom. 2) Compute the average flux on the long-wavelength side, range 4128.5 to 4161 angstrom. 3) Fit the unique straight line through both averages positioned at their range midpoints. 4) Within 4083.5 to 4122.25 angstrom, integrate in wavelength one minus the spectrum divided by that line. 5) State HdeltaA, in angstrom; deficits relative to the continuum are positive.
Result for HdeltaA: -2.7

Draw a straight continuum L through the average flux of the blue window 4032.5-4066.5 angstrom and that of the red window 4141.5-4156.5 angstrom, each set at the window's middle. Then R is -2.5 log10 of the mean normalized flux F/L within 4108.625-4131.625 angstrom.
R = -0.080 mag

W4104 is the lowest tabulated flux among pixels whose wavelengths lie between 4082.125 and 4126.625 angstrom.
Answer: 8.815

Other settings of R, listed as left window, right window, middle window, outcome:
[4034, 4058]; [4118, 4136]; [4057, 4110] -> 0.03 mag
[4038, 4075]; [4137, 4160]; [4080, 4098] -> -0.12 mag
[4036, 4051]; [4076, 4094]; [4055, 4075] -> 0.11 mag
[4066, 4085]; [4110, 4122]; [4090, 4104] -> 0.03 mag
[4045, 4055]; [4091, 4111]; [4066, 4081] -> 0.06 mag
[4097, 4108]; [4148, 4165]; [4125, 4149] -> -0.03 mag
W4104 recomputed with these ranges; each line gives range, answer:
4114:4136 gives 10.05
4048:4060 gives 9.431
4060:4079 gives 8.641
